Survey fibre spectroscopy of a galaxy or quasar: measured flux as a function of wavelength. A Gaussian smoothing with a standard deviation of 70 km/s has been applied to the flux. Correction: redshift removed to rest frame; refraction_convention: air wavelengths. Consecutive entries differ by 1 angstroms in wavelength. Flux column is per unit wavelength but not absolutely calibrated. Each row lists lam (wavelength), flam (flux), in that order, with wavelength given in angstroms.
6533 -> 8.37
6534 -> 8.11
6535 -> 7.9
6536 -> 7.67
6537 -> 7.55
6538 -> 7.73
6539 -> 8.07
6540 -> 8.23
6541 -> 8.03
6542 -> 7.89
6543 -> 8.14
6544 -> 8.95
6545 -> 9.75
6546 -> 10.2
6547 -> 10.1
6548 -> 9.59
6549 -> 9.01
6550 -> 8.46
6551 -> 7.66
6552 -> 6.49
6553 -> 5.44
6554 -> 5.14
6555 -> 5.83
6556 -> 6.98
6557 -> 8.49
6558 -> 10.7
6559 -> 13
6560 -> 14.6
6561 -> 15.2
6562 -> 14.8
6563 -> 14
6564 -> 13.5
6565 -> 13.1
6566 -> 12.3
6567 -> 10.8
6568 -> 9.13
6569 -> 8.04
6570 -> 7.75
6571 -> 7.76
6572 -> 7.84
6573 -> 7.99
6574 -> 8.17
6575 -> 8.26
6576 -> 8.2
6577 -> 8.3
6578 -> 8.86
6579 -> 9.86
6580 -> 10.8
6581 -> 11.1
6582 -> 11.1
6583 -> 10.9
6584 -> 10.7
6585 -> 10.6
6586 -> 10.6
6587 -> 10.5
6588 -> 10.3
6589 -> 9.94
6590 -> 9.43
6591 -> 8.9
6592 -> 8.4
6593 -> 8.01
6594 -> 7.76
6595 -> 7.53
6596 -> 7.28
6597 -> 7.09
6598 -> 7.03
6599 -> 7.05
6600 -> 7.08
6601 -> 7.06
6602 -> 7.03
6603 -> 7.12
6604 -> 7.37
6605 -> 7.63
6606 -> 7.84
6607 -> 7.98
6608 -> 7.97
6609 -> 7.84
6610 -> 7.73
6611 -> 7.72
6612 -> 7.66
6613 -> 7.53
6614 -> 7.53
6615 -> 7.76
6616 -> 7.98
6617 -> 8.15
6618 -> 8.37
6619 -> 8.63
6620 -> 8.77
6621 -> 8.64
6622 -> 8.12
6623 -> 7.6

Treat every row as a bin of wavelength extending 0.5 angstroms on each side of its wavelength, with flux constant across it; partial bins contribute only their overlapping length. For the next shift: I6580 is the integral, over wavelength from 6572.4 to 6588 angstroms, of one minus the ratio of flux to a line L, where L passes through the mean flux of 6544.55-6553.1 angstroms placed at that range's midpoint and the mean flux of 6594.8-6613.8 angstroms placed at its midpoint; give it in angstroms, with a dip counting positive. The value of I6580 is -3.5 angstroms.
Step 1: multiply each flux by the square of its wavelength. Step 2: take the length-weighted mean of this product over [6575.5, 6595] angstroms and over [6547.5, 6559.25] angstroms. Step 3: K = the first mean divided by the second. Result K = 1.22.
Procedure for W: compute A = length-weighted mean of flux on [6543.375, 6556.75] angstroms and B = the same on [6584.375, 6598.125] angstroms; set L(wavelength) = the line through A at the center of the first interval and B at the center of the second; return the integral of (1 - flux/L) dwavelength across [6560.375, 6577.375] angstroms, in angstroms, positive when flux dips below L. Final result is -4.0 angstroms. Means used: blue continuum 7.98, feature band 10.3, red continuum 8.88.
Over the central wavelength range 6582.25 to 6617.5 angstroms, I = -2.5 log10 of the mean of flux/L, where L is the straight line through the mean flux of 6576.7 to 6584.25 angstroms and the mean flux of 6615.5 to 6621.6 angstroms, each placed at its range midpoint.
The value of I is 0.13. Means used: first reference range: 10.2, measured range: 8.28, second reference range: 8.42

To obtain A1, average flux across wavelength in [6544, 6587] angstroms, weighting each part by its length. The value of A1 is 9.79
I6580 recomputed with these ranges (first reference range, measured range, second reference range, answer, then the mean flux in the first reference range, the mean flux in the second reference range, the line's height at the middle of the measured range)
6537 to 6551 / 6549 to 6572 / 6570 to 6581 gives -3.2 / 8.7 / 8.68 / 8.69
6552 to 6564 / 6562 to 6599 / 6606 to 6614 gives -1.1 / 10.3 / 7.76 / 9.23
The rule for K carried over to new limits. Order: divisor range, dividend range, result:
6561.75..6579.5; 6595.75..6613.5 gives 0.76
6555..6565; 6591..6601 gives 0.63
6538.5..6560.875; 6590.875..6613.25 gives 0.88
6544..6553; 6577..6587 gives 1.20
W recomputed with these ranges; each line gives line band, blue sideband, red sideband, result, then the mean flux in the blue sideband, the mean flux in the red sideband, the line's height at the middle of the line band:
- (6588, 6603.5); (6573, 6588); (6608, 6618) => 1.80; 9.81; 7.81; 8.87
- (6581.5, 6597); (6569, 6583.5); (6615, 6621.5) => -0.97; 9.03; 8.37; 8.83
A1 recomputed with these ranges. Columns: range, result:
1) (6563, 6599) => 9.4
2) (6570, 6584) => 9.17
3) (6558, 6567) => 13.5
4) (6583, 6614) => 8.25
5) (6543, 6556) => 8.01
